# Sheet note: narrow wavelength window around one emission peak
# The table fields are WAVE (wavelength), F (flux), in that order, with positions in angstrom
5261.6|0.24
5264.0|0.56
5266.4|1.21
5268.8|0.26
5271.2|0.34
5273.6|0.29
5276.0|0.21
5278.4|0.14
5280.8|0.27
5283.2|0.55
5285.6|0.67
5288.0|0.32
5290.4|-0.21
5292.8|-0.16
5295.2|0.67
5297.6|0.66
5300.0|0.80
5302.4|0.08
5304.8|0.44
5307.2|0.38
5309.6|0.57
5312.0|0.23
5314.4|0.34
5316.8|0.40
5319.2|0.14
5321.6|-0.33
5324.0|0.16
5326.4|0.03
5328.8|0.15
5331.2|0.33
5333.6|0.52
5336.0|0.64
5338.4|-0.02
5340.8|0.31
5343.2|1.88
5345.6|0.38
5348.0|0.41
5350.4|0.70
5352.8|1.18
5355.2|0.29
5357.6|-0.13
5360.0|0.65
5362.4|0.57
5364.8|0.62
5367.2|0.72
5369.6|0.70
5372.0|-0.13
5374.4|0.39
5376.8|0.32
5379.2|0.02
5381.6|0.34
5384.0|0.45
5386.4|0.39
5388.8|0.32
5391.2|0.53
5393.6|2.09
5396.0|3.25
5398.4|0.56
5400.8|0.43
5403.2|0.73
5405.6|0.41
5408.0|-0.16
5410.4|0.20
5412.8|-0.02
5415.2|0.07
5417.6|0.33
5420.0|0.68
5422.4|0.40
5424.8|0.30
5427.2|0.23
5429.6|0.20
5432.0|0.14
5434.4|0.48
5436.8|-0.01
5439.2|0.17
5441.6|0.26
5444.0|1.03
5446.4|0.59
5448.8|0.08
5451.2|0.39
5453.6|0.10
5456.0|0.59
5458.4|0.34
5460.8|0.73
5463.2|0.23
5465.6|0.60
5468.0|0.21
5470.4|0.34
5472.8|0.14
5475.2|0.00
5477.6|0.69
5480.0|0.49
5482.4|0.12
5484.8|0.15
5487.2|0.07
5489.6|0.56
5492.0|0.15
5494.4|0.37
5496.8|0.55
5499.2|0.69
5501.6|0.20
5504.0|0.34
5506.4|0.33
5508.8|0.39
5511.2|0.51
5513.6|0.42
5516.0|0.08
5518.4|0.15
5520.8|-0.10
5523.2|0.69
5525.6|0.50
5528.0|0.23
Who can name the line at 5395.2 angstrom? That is [O III]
